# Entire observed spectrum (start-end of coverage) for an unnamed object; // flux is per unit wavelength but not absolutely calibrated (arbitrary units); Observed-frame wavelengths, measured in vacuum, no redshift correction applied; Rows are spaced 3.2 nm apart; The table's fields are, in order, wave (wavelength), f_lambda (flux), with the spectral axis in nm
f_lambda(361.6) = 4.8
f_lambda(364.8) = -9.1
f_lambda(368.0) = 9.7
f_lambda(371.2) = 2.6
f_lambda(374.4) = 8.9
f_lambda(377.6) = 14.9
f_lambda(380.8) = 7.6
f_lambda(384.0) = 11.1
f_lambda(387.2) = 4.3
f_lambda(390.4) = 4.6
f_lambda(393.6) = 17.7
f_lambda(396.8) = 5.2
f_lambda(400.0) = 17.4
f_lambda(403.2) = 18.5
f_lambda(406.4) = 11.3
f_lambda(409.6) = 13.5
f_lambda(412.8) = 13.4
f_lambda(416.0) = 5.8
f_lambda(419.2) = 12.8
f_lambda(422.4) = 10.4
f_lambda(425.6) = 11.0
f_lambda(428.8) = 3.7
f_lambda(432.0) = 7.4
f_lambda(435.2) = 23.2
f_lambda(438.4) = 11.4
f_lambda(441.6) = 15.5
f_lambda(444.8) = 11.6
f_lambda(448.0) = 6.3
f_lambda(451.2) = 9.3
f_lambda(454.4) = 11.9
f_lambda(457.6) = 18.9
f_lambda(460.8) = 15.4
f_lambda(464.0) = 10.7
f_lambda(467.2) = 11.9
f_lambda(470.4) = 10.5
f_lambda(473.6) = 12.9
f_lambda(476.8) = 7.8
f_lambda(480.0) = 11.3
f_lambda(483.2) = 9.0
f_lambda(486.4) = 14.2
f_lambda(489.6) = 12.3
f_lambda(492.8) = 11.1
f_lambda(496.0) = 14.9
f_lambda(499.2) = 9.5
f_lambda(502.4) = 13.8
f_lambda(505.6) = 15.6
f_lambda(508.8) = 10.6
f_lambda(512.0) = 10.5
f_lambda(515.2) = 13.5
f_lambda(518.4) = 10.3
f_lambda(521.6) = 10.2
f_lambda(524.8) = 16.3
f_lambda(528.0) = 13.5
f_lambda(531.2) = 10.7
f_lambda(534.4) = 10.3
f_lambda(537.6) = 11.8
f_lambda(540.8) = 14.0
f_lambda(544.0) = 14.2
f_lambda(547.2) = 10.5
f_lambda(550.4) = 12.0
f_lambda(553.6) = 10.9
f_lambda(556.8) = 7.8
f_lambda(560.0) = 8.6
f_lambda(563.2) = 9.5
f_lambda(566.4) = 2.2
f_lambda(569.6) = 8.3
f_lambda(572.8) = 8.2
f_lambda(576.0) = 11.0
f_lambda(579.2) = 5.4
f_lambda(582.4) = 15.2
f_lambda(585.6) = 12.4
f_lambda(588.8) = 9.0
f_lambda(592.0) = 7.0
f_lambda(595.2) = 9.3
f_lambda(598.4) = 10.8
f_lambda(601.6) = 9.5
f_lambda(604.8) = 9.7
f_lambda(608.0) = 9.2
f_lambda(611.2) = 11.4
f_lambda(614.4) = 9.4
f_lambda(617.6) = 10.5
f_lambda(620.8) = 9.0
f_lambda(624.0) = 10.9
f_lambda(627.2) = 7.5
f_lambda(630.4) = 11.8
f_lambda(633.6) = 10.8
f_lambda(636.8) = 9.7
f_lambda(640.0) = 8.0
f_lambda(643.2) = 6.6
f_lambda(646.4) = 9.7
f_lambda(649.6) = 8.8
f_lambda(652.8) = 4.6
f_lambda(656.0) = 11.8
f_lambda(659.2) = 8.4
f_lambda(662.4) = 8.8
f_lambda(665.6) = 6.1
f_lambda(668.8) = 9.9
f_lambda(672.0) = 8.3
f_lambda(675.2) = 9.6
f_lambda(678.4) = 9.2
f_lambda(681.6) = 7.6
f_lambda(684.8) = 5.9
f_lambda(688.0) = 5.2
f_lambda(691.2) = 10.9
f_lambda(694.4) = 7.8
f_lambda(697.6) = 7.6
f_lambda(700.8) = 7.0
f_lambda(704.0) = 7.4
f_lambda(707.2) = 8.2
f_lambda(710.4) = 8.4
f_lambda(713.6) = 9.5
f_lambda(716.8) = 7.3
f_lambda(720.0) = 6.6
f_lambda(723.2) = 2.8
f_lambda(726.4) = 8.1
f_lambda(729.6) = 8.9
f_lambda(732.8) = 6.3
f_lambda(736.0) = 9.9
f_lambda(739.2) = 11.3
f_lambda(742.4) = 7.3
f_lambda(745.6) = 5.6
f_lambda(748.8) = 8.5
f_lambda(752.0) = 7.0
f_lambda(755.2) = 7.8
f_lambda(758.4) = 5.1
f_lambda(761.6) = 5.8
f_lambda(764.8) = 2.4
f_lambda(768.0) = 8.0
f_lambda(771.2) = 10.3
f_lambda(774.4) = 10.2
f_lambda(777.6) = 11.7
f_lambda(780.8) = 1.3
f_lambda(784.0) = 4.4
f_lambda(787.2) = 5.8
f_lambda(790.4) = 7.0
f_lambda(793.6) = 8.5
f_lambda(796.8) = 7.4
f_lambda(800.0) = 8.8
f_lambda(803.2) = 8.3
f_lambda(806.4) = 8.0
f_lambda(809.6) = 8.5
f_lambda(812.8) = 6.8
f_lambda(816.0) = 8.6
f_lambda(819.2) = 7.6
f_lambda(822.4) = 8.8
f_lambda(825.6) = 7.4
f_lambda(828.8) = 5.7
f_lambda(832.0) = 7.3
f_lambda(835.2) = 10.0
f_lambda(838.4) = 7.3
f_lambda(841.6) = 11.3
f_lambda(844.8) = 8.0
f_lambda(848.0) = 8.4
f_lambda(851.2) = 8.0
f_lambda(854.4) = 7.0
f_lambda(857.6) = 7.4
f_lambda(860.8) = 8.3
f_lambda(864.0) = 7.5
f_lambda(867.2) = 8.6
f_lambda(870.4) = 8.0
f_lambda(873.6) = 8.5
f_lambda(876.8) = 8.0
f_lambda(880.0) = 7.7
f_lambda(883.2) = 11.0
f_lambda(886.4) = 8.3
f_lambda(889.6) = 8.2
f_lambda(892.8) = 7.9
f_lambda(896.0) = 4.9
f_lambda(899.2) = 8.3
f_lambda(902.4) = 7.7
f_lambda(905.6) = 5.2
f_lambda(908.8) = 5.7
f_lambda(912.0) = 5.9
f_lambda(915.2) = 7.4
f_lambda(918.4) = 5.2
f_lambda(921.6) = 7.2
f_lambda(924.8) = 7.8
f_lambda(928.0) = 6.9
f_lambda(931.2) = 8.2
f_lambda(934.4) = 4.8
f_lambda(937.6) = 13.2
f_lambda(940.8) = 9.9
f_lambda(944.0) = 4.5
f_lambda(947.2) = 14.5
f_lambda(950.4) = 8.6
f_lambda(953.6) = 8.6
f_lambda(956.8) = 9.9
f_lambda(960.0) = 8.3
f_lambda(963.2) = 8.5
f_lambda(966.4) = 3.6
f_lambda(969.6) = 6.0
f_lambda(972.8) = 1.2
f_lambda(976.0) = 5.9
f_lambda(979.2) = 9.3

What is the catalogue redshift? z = 0.56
